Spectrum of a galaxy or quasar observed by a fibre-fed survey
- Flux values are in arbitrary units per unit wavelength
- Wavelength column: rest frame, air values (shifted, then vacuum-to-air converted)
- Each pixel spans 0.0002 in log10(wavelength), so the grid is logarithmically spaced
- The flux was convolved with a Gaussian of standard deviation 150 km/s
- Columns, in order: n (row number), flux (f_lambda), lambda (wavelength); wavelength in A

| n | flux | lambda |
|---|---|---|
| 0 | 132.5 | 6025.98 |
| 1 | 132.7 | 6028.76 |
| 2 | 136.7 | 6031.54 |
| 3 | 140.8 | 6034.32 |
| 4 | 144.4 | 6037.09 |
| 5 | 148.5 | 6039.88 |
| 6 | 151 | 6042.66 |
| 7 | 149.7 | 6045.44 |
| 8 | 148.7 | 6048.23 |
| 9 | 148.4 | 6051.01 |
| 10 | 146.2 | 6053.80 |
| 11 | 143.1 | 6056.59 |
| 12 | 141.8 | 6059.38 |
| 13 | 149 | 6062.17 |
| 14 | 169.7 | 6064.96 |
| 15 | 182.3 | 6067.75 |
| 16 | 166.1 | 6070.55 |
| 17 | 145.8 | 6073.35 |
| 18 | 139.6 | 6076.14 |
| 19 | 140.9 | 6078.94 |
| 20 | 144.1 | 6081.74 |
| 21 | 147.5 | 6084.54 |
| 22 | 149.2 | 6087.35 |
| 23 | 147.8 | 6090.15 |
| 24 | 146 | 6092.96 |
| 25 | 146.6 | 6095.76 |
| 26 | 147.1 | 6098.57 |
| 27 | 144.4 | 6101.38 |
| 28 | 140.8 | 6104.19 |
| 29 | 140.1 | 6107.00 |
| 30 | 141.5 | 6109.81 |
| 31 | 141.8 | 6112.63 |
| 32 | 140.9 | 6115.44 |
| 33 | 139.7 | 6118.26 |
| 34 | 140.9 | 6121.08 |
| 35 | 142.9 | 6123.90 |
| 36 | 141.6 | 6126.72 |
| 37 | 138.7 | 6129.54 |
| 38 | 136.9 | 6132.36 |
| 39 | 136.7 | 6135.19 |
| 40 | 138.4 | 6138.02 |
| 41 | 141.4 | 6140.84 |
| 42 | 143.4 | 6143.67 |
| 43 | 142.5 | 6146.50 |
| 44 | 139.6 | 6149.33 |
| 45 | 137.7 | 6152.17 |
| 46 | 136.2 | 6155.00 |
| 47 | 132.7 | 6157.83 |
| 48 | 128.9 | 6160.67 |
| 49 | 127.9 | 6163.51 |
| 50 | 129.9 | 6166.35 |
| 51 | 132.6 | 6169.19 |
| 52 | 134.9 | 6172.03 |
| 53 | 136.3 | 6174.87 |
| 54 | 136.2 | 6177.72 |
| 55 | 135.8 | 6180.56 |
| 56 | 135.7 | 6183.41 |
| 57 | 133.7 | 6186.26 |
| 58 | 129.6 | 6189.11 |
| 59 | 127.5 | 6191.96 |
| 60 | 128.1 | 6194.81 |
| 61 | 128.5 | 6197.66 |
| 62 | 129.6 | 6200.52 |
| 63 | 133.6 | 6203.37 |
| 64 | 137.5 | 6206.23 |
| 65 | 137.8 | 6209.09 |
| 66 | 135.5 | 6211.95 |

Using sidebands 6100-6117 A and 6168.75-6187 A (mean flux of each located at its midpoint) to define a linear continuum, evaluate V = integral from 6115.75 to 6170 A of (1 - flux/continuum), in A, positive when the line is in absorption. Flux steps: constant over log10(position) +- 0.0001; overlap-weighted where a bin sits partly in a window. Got 0.4 A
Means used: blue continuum 142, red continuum 135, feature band 137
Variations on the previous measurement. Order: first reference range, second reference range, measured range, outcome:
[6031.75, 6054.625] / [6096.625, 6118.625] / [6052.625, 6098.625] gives -1.8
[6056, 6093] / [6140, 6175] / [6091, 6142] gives 0.6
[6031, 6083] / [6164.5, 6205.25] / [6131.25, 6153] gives -0.3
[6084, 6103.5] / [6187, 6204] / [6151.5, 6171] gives 0.5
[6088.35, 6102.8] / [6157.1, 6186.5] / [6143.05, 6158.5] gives -0.2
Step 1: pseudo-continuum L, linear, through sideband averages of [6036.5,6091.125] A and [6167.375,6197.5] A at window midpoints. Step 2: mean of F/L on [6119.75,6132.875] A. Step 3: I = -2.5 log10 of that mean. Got 0.00 mag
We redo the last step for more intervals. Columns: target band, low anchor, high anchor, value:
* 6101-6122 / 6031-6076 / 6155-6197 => 0.007 mag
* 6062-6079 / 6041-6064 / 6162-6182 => -0.089 mag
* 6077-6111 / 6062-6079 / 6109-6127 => 0.037 mag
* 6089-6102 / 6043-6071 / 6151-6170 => -0.004 mag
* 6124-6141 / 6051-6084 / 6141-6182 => 0.010 mag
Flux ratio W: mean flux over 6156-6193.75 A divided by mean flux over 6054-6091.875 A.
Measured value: 0.9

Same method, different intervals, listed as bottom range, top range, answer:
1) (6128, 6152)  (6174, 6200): 0.95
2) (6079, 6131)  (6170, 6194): 0.93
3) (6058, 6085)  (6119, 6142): 0.91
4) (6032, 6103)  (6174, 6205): 0.89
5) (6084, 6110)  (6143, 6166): 0.93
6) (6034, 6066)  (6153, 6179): 0.90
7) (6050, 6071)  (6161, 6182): 0.86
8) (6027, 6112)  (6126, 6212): 0.92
